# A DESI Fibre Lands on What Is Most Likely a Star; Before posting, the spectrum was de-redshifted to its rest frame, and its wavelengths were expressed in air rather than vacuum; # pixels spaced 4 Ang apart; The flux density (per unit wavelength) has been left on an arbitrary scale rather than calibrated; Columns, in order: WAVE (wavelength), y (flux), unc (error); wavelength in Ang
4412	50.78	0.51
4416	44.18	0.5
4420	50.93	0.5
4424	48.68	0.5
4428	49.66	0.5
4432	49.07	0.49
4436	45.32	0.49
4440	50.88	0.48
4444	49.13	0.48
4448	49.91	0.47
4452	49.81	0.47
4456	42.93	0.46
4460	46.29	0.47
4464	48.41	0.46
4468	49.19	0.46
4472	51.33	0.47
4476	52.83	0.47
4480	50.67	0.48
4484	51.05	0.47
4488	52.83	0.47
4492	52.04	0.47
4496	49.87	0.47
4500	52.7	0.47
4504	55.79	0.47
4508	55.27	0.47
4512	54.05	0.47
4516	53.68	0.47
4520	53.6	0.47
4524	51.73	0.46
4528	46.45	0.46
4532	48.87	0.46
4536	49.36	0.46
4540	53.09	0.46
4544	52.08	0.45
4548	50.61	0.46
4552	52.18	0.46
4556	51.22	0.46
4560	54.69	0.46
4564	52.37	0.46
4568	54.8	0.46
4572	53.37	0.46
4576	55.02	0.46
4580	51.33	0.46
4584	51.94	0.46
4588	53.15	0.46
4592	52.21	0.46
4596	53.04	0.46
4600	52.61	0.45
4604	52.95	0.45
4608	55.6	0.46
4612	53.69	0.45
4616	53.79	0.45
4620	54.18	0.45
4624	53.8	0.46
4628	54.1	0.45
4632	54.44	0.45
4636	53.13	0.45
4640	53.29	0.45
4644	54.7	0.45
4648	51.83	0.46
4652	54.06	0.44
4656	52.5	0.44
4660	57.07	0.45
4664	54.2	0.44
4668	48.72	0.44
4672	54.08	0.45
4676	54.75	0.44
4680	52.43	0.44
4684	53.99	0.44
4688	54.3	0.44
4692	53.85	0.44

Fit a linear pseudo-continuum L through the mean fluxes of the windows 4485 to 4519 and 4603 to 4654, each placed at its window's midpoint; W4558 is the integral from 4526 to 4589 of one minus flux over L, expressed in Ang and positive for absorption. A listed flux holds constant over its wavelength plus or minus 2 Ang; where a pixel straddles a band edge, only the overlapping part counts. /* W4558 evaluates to 1.9 Ang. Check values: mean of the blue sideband 53.2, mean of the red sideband 53.8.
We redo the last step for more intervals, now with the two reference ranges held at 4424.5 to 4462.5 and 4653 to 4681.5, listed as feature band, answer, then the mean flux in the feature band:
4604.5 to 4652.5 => -1.2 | 53.8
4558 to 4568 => -0.6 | 53.8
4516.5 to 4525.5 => -0.5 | 52.9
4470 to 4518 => -3.2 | 52.7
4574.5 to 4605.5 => -0.7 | 52.7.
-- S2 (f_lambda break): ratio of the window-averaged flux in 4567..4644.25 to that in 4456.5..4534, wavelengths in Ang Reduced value 1.04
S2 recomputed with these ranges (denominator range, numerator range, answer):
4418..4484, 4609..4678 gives 1.09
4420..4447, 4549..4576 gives 1.09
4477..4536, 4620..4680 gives 1.03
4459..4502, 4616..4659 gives 1.06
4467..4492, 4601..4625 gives 1.05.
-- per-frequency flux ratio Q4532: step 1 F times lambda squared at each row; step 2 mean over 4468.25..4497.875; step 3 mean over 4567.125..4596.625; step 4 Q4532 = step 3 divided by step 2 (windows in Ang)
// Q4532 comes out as 1.1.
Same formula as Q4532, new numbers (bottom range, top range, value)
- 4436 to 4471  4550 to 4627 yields 1.17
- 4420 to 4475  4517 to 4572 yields 1.11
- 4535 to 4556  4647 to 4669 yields 1.09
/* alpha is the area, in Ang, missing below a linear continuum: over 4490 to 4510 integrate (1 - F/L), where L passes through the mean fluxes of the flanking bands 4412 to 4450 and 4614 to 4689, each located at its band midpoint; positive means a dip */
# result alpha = -1.1 Ang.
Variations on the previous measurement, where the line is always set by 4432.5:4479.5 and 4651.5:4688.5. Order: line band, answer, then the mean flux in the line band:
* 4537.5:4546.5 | -0.3 Ang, 52.3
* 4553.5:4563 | -0.3 Ang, 52.9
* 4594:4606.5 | -0.2 Ang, 53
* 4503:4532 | -1.4 Ang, 52.6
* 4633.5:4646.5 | -0.2 Ang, 53.7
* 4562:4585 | -0.8 Ang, 53.2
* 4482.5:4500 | -0.7 Ang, 51.6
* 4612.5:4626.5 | -0.4 Ang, 53.9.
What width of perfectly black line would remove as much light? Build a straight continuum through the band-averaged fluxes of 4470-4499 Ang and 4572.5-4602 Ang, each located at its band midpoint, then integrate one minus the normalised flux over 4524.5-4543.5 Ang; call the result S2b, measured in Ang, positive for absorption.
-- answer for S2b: 0.8 Ang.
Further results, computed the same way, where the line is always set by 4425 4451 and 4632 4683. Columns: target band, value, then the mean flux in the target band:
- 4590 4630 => -0.84 Ang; 53.6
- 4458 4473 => 0.28 Ang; 48.6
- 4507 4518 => -0.81 Ang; 54.2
